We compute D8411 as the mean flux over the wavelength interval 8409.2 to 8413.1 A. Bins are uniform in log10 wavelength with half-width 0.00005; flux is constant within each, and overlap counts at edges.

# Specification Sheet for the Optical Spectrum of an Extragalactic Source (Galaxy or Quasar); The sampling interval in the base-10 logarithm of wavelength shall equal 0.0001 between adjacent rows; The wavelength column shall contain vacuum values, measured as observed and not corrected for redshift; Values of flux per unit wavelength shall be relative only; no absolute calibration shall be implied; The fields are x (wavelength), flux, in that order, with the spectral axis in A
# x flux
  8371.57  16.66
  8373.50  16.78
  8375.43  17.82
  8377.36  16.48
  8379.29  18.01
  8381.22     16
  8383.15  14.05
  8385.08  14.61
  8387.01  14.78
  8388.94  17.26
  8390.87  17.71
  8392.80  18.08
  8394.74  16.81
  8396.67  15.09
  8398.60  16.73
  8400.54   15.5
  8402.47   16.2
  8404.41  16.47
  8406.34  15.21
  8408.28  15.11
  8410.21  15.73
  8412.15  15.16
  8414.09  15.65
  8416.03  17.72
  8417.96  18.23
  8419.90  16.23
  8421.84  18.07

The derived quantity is 15.5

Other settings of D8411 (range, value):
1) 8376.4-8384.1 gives 16.1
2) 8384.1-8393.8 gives 16.5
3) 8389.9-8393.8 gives 17.9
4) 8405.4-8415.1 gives 15.4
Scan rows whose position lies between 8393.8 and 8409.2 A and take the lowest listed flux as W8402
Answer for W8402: 15.09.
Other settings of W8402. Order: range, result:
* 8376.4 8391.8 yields 14.05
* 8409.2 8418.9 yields 15.16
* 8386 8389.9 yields 14.78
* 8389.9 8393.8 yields 17.71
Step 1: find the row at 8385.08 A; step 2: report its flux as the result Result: 14.61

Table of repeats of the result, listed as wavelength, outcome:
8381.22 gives 16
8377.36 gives 16.48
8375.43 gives 17.82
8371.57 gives 16.66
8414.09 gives 15.65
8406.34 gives 15.21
